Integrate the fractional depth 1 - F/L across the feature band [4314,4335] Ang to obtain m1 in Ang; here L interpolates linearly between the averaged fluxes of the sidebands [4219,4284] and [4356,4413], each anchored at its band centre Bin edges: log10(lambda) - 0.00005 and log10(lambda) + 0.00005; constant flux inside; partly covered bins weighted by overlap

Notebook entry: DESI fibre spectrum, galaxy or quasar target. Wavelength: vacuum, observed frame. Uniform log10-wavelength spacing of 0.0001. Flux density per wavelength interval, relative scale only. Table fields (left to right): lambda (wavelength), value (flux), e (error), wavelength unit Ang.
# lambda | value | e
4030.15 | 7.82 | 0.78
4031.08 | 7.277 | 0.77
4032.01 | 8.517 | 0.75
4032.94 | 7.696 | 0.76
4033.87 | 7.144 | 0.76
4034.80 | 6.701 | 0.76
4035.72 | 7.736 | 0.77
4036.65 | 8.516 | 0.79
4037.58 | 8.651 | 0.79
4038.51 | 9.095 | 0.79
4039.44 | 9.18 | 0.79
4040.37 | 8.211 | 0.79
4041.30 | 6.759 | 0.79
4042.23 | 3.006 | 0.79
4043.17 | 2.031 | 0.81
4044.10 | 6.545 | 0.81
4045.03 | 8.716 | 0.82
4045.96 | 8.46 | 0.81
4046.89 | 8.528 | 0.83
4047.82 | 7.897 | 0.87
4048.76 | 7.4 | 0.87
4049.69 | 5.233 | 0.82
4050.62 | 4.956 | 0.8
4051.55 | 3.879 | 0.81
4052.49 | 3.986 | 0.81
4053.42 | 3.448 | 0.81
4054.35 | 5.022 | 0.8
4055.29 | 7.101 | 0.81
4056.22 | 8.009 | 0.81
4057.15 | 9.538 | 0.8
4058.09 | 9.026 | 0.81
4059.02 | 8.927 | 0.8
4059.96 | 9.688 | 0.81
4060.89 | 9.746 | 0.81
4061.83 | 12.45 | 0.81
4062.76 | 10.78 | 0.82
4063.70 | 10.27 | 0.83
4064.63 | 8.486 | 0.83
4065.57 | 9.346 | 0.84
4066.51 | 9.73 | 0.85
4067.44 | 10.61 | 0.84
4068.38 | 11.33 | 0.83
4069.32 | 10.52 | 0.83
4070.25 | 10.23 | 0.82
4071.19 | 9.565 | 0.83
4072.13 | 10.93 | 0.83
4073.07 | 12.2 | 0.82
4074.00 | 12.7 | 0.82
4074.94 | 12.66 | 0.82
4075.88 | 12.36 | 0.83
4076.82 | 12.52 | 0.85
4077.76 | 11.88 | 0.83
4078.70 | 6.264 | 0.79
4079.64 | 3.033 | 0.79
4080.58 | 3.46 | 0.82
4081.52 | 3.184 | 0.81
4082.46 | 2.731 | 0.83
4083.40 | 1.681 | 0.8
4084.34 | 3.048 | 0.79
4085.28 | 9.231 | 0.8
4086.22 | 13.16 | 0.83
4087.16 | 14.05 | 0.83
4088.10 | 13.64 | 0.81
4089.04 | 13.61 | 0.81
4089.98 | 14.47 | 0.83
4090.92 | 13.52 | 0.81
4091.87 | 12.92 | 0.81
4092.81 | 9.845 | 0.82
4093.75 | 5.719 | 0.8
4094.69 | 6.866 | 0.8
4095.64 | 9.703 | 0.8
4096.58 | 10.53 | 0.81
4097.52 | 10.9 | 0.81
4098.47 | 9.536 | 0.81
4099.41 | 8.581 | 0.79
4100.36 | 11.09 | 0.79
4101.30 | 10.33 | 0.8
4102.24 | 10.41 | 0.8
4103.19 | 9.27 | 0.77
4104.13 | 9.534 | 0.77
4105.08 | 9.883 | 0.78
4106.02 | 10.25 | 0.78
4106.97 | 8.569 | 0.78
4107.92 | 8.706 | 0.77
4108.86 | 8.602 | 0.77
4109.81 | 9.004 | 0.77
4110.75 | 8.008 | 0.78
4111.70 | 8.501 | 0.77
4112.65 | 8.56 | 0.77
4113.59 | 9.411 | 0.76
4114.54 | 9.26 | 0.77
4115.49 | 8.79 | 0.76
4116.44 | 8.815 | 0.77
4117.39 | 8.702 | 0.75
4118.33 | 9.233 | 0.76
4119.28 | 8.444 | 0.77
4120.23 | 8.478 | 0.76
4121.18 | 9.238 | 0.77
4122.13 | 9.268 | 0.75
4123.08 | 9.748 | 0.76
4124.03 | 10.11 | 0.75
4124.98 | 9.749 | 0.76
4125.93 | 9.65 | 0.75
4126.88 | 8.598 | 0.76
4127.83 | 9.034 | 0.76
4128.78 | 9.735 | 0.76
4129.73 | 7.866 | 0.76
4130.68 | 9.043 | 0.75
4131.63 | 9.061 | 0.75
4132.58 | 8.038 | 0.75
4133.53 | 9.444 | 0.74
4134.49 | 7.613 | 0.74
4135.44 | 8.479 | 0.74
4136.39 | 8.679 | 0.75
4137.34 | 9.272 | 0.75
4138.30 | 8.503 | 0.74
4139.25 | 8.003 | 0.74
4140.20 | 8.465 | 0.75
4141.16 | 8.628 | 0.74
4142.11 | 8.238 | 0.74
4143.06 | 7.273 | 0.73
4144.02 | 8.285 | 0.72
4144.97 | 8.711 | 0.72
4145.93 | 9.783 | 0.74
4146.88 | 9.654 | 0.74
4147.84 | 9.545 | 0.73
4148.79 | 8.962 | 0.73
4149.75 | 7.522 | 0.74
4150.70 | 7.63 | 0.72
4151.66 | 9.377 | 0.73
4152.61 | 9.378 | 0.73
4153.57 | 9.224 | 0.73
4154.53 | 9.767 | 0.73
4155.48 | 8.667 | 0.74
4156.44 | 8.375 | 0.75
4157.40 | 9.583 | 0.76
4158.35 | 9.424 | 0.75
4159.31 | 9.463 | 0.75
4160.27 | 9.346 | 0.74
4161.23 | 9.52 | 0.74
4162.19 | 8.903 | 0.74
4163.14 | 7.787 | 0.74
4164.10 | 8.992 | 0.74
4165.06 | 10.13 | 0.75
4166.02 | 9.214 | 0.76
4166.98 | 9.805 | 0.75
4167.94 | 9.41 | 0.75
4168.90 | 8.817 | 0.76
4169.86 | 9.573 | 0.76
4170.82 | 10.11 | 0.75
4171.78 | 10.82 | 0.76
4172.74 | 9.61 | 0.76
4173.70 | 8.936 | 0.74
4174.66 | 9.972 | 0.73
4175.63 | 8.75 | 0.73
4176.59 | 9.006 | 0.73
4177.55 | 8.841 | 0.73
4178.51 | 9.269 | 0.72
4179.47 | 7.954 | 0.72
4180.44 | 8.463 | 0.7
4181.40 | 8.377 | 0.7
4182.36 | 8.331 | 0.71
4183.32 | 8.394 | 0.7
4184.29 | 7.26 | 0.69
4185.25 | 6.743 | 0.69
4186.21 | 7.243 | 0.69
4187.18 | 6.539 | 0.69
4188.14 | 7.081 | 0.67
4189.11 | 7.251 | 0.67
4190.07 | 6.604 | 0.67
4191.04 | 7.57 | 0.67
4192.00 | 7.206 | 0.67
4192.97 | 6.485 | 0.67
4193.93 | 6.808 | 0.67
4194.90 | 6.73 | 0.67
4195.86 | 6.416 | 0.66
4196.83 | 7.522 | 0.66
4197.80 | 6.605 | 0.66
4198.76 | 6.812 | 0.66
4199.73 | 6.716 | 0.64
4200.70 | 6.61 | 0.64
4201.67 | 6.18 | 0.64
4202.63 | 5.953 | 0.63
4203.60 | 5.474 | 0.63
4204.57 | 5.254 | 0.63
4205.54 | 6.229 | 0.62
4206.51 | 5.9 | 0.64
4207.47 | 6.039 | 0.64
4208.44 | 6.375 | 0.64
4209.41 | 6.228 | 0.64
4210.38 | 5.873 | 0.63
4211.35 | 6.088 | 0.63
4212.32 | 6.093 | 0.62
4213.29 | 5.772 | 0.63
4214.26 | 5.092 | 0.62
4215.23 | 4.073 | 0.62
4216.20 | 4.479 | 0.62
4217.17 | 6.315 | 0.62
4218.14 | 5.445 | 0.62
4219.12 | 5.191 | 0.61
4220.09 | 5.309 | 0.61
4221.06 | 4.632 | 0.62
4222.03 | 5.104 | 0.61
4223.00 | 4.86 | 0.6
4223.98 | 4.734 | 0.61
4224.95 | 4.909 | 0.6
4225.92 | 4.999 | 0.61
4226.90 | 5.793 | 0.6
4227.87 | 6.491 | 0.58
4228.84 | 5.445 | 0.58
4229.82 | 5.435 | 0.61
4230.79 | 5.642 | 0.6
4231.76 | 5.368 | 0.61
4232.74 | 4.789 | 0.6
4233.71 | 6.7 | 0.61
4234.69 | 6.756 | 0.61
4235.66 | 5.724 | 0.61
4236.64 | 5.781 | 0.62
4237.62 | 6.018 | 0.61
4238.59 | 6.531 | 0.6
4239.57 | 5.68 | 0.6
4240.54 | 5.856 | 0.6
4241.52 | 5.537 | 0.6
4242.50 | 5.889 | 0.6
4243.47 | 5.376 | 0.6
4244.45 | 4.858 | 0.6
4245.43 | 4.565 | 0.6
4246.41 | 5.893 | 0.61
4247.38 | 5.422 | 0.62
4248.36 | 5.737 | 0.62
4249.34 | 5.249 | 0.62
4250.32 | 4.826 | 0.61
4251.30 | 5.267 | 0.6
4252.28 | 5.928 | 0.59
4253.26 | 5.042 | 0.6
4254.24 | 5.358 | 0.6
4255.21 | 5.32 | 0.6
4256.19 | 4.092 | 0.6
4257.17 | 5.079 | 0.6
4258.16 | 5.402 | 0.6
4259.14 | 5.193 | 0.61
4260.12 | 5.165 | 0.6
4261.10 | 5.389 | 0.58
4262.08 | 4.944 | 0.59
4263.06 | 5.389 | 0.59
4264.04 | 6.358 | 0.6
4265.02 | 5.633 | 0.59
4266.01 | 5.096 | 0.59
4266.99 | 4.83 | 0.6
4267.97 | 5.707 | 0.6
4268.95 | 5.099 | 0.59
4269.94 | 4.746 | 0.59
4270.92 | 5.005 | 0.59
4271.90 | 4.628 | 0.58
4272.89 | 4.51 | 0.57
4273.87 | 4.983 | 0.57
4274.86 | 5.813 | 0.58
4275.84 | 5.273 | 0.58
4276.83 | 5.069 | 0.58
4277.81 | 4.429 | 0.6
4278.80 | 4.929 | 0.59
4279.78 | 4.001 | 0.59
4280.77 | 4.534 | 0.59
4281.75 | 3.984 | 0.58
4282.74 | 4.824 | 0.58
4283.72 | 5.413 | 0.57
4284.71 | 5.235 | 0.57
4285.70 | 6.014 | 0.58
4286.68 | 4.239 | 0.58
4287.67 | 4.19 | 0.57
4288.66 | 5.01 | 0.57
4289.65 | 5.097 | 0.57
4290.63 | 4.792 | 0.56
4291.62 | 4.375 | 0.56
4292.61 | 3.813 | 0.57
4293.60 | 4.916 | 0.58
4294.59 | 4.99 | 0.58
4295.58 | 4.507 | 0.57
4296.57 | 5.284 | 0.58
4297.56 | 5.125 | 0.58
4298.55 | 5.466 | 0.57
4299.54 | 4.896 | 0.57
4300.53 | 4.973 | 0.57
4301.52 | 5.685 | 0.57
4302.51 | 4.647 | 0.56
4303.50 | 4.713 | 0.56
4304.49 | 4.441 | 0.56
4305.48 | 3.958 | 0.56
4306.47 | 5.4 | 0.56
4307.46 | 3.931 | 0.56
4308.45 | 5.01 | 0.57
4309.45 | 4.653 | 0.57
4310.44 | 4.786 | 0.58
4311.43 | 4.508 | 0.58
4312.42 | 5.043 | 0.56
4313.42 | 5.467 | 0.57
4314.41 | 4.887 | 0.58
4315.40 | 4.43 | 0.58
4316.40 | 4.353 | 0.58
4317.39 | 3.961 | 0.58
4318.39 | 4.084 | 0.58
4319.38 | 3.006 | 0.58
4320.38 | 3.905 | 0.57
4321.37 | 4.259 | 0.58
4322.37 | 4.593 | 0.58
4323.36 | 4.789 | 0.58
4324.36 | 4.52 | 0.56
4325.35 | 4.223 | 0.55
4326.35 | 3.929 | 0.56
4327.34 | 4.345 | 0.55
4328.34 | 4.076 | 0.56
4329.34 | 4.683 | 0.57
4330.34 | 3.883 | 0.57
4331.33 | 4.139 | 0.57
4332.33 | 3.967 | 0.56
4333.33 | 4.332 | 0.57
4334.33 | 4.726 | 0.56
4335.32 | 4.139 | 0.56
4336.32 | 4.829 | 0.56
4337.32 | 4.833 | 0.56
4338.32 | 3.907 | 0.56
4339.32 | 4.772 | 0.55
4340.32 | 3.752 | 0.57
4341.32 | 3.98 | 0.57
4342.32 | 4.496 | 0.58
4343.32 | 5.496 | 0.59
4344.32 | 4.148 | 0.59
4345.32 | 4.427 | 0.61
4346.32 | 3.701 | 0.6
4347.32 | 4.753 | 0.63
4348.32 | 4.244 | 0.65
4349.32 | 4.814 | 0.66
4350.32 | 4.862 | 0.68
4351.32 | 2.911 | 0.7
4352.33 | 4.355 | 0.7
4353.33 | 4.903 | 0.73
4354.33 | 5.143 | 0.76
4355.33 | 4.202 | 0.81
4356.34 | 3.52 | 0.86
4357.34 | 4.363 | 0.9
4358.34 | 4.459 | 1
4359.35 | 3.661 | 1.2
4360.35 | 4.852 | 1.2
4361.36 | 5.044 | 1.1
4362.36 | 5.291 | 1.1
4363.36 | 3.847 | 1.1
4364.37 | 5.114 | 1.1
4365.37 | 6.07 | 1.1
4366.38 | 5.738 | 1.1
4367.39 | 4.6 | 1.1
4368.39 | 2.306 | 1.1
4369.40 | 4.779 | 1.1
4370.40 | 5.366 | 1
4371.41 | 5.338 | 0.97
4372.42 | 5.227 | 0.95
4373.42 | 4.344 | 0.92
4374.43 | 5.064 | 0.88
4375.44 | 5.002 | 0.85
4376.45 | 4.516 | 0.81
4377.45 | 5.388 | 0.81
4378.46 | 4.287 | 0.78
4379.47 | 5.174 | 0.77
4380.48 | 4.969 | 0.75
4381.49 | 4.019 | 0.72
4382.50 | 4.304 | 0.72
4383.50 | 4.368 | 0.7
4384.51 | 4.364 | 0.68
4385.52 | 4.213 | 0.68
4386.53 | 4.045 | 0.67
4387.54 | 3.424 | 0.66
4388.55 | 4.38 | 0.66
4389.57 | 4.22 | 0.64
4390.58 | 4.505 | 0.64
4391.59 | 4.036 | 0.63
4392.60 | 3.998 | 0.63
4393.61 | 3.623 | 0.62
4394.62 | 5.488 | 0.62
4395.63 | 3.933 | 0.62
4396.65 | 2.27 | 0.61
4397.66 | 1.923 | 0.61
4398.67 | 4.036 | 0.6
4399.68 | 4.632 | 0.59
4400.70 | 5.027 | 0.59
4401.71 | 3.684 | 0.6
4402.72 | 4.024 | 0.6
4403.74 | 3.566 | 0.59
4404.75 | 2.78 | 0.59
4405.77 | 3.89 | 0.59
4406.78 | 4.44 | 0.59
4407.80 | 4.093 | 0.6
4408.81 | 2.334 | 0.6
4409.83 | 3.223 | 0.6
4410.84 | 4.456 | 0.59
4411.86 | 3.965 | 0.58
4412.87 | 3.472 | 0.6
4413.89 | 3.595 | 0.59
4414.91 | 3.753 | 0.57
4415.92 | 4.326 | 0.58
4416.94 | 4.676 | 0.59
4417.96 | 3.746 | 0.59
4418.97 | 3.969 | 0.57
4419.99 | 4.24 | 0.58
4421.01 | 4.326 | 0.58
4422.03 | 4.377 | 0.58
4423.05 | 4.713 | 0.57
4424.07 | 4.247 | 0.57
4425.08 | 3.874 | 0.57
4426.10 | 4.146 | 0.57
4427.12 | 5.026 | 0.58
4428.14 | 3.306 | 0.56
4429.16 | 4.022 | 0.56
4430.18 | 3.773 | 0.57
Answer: 2.2 Ang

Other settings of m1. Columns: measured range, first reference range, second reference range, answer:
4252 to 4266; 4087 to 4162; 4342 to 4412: 2.88 Ang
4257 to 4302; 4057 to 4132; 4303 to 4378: 5.73 Ang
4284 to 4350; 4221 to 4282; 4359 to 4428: 3.55 Ang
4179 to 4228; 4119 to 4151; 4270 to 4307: 5.43 Ang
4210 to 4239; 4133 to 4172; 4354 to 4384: 7.78 Ang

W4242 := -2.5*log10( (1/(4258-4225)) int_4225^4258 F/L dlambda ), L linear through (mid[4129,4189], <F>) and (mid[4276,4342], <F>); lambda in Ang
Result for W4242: 0.17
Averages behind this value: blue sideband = 8.75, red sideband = 4.57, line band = 5.52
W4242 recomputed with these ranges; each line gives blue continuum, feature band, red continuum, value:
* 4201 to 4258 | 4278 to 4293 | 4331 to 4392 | 0.09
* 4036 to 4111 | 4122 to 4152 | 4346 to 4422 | -0.12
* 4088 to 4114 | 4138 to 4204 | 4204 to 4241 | -0.12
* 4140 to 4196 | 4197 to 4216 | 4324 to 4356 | 0.27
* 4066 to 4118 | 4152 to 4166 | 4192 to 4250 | -0.21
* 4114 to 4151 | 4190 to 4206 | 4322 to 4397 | 0.16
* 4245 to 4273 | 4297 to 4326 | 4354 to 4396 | 0.07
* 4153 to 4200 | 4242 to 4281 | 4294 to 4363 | 0.20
